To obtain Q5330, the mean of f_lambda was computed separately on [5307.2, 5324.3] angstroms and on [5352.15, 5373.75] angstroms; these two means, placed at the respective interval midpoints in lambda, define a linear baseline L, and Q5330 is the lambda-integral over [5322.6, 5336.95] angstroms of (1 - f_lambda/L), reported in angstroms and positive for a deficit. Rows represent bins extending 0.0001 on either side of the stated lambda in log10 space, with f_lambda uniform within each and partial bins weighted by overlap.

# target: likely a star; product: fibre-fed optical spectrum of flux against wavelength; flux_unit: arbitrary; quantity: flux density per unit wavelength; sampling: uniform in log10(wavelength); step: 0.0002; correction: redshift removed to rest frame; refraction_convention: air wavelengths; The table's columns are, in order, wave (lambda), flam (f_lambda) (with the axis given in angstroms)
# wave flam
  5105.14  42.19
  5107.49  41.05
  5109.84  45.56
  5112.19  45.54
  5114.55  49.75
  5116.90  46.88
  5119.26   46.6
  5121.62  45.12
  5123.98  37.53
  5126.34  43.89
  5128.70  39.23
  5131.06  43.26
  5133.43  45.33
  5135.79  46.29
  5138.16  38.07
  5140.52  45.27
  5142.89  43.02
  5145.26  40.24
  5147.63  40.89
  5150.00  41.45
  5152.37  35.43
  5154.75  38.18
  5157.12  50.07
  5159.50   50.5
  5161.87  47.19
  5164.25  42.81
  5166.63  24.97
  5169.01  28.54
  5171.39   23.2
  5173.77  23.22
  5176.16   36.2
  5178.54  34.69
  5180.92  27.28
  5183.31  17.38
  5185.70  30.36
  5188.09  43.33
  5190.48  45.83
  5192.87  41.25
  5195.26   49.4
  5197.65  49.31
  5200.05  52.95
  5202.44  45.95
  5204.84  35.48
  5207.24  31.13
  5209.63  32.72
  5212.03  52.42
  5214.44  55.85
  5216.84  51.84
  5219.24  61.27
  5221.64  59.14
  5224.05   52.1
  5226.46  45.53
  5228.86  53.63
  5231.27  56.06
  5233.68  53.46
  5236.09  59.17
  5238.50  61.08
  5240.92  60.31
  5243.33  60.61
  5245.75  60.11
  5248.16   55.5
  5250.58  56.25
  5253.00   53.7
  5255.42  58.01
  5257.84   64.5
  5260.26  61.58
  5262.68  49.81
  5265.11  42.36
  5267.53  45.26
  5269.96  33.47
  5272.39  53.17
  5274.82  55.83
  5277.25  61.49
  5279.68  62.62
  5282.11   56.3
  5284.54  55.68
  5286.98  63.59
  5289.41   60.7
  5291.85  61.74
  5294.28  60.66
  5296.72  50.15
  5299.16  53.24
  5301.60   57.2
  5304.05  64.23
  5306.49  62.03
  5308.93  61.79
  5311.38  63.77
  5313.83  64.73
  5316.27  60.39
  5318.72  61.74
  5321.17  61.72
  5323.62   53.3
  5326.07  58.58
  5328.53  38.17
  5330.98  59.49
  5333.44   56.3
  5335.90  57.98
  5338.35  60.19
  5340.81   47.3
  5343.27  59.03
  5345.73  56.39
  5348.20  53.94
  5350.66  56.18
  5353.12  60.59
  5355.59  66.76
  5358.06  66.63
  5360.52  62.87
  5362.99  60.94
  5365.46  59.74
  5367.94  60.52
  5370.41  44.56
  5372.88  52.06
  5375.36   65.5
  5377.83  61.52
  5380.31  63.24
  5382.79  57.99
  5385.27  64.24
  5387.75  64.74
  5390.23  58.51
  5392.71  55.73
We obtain 1.62 angstroms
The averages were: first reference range 61.4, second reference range 59.5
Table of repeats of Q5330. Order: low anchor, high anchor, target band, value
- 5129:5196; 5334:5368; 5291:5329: -2.9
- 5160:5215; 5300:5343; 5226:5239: -3.0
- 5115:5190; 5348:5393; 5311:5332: -1.0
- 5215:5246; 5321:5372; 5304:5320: -1.6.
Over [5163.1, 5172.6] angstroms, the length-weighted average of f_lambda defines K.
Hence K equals 29.8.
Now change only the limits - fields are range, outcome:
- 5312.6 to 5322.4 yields 62.2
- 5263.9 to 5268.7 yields 43.8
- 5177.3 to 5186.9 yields 27.5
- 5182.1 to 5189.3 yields 30.4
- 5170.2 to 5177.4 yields 27.6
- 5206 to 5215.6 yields 42.9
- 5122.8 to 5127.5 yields 40.7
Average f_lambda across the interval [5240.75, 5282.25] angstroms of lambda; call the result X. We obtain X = 54.9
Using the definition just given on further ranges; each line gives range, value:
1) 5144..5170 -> 40.1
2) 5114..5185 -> 38.9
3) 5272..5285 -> 57.9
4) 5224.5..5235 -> 52.3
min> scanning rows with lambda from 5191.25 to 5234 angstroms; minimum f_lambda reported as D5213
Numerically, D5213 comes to 31.13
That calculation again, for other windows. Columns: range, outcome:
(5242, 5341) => 33.47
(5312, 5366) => 38.17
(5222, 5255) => 45.53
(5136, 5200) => 17.38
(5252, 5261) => 53.7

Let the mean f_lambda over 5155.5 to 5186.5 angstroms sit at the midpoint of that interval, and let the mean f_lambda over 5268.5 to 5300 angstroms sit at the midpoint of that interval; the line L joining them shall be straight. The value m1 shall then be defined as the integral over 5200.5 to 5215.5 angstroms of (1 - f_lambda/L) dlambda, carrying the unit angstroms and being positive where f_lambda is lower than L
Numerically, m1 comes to -0.61 angstroms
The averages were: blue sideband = 33.7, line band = 42.7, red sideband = 56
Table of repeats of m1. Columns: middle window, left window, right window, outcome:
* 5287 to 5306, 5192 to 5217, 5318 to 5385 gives -2.0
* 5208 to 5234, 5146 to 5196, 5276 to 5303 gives -3.3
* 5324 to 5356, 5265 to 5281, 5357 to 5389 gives 0.8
